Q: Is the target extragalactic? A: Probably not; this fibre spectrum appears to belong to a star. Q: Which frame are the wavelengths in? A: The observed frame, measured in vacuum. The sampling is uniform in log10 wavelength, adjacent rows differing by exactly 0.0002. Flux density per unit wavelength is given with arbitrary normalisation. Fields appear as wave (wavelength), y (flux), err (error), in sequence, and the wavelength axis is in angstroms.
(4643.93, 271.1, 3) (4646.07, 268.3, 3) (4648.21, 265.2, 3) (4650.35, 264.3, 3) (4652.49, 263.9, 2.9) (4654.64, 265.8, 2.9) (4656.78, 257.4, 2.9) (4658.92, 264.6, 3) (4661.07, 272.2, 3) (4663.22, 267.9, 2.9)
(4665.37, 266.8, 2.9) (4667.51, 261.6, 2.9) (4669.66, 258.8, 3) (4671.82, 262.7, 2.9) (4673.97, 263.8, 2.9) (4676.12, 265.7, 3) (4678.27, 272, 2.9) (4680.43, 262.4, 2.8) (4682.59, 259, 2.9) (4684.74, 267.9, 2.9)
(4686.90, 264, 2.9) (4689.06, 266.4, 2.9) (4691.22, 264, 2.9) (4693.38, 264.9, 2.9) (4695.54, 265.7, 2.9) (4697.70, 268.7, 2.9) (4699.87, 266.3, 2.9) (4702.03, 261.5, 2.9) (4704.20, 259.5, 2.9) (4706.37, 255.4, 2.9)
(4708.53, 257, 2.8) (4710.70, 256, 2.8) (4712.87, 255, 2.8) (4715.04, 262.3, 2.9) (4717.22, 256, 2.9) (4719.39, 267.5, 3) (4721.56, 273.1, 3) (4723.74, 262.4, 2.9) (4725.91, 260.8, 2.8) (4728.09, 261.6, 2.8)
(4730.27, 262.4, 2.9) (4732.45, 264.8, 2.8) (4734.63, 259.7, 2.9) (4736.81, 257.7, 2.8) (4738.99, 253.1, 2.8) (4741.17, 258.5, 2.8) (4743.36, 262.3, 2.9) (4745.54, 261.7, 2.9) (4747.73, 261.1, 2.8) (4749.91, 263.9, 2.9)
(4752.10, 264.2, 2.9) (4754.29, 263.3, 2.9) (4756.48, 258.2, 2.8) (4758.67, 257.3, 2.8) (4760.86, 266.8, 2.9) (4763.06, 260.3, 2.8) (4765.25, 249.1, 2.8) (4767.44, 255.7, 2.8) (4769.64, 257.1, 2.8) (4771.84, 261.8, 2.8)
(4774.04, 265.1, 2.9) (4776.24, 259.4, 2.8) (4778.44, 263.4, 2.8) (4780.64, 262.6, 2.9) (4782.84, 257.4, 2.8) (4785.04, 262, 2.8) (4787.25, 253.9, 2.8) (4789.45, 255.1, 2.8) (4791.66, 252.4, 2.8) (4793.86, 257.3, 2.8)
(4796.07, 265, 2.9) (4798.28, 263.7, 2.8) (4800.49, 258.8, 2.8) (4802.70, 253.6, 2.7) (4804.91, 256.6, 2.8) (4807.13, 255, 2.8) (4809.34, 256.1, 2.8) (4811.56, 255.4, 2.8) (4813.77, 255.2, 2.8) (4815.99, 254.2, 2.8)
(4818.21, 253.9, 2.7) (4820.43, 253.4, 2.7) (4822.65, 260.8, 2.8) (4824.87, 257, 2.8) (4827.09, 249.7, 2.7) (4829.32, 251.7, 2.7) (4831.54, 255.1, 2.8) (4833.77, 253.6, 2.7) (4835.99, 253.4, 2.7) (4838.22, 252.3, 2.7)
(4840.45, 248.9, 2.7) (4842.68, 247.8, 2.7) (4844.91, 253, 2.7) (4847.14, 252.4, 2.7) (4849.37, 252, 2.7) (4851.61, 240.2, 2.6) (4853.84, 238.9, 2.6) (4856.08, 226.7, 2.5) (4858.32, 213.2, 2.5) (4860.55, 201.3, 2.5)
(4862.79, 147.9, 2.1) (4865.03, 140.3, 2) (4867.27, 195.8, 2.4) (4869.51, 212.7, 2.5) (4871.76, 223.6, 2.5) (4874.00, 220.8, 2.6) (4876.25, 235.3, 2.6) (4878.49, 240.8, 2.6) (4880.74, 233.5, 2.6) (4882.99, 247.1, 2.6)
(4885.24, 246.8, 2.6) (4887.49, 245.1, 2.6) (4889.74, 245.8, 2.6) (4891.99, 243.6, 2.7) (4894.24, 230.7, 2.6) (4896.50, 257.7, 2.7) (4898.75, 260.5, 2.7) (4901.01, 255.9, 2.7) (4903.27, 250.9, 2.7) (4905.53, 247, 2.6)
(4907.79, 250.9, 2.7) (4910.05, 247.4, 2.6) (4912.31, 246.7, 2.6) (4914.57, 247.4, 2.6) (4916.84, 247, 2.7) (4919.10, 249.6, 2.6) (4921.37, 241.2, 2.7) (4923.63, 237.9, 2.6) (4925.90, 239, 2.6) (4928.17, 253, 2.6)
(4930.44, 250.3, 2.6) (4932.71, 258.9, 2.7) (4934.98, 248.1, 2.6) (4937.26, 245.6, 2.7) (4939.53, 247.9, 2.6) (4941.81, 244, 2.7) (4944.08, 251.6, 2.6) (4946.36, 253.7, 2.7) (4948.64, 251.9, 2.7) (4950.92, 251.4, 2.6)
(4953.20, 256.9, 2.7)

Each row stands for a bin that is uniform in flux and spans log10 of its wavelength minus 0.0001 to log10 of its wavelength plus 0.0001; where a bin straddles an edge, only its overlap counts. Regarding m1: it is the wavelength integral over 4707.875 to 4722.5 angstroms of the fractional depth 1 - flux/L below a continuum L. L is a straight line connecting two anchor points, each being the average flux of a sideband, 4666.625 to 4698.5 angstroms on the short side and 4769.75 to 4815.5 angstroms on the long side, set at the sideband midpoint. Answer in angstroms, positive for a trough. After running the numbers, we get 0.1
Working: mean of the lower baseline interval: 264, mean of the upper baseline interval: 258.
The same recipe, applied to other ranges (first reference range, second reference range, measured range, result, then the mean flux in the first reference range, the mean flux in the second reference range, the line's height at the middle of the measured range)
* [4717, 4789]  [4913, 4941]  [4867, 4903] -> 1.7 angstroms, 261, 247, 250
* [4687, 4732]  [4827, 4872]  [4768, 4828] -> -4.1 angstroms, 262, 229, 241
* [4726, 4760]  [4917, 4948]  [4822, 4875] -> 4.7 angstroms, 261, 248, 254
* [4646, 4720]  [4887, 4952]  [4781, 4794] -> 0.0 angstroms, 263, 248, 257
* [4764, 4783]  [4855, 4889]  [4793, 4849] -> -3.9 angstroms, 259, 216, 238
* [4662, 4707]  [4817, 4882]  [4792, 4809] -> -1.1 angstroms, 264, 233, 242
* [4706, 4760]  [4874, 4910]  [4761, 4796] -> -0.3 angstroms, 261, 245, 256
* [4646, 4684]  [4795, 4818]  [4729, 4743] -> 0.1 angstroms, 265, 257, 261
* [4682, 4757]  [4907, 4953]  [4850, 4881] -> 4.9 angstroms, 262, 248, 253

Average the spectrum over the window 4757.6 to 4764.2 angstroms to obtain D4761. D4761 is 261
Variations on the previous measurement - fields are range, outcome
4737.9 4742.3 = 256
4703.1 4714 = 257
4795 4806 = 260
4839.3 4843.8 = 248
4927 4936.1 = 253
